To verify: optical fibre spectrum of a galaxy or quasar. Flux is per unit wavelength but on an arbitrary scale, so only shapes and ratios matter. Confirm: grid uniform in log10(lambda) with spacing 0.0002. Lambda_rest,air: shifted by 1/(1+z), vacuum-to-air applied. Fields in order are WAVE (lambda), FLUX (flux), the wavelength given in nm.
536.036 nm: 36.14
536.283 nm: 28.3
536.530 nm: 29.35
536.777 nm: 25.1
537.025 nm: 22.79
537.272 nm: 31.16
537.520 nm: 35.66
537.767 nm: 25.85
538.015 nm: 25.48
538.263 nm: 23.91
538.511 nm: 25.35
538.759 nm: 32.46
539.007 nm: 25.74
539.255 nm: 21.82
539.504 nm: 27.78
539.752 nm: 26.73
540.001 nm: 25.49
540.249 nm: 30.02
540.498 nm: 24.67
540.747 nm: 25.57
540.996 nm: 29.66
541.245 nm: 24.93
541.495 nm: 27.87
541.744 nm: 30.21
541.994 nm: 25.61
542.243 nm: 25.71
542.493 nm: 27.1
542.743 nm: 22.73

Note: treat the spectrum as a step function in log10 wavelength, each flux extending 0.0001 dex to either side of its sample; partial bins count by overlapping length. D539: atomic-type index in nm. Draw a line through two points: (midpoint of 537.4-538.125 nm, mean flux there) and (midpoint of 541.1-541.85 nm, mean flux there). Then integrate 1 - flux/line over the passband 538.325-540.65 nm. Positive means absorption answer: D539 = 0.148 nm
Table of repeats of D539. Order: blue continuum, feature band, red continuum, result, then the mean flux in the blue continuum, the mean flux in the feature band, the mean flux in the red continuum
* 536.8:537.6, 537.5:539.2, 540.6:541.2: 0.079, 28.9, 27.1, 27.2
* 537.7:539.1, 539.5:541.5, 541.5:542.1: 0.039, 26.5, 26.9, 28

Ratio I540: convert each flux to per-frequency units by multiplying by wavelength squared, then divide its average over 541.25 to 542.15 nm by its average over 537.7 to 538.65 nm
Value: 1.10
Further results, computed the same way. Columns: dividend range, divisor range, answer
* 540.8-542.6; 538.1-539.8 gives 1.05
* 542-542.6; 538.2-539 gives 0.98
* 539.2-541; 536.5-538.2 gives 0.96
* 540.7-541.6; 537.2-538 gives 0.91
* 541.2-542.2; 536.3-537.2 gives 1.05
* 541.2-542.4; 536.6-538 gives 0.98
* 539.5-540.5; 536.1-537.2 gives 1.01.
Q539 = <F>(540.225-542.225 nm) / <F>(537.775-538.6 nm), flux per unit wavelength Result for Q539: 1.08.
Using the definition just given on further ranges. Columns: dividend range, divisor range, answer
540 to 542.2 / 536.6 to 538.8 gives 0.99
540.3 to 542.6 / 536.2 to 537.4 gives 0.99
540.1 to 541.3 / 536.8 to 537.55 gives 0.95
